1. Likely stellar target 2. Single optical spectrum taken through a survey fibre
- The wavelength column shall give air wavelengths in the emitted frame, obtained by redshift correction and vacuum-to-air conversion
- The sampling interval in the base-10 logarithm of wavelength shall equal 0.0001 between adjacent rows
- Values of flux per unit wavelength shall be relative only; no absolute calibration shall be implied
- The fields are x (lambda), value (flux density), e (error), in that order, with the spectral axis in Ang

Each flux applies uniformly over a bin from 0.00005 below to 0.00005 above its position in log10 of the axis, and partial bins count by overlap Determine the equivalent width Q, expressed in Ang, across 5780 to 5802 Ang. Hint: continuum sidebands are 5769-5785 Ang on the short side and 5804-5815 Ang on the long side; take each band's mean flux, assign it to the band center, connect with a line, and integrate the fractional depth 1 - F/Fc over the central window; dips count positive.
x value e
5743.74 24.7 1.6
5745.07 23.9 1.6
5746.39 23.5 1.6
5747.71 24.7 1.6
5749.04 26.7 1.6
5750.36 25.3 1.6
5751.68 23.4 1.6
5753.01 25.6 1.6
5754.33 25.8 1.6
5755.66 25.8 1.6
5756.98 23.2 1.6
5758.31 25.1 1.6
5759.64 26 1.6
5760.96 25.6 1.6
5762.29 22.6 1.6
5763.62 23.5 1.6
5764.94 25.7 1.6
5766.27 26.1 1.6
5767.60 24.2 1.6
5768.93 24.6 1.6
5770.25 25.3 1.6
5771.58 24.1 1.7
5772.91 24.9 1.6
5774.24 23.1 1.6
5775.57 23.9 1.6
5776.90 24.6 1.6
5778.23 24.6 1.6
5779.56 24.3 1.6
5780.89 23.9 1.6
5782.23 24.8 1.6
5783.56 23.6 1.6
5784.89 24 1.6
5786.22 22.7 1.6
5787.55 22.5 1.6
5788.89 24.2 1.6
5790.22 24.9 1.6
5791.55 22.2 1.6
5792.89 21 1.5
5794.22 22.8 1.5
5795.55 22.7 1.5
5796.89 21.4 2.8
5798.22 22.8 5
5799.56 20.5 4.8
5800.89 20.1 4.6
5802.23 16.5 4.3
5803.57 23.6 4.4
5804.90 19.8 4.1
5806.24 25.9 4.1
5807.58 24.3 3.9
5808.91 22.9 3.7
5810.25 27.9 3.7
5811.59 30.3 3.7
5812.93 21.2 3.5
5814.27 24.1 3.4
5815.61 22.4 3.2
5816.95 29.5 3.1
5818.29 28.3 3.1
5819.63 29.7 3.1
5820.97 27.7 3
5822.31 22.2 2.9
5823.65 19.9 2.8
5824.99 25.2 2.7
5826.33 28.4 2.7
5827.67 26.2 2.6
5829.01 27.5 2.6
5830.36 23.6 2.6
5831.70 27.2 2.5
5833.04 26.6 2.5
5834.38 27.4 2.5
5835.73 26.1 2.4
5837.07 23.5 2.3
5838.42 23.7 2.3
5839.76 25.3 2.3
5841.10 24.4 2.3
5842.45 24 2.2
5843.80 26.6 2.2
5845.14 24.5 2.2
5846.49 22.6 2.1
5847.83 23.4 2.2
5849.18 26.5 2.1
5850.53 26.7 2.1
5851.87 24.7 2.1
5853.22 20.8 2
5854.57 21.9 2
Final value 1.6 Ang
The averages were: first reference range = 24.3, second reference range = 24.5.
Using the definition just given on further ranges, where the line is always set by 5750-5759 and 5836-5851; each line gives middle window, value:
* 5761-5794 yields 1.10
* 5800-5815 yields 0.89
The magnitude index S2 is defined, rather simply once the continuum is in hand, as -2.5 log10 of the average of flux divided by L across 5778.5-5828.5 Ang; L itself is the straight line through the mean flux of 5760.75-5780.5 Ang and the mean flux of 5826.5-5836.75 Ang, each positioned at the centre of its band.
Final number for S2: 0.07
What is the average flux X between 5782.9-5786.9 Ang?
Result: 23.5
